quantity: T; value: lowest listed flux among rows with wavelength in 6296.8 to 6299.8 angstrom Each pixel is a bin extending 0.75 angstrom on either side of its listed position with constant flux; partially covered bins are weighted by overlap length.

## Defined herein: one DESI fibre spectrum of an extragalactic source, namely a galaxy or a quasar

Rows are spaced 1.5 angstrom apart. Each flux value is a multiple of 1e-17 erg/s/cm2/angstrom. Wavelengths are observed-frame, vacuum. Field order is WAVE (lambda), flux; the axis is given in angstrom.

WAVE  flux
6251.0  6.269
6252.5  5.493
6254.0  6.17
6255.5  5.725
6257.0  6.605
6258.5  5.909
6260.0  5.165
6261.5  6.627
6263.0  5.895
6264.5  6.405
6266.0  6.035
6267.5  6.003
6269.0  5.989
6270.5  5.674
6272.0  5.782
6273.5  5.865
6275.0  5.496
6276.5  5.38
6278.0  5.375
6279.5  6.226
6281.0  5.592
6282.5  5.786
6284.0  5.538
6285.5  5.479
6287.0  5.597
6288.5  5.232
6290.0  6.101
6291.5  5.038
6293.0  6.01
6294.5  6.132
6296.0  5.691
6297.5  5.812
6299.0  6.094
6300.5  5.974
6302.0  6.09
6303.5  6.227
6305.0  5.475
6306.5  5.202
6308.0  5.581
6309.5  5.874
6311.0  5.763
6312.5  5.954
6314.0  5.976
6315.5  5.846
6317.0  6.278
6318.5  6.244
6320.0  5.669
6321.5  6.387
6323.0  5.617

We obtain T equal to 5.812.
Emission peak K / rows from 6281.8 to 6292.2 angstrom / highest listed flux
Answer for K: 6.101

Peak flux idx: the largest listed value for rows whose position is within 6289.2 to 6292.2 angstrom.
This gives 6.101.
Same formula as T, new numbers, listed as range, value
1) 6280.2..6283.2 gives 5.592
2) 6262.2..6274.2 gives 5.674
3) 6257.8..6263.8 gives 5.165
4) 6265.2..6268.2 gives 6.003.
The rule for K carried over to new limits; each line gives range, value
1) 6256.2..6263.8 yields 6.627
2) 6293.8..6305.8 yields 6.227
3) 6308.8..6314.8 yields 5.976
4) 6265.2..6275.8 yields 6.035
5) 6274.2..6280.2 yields 6.226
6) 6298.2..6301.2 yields 6.094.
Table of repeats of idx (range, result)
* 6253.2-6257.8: 6.605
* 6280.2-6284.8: 5.786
